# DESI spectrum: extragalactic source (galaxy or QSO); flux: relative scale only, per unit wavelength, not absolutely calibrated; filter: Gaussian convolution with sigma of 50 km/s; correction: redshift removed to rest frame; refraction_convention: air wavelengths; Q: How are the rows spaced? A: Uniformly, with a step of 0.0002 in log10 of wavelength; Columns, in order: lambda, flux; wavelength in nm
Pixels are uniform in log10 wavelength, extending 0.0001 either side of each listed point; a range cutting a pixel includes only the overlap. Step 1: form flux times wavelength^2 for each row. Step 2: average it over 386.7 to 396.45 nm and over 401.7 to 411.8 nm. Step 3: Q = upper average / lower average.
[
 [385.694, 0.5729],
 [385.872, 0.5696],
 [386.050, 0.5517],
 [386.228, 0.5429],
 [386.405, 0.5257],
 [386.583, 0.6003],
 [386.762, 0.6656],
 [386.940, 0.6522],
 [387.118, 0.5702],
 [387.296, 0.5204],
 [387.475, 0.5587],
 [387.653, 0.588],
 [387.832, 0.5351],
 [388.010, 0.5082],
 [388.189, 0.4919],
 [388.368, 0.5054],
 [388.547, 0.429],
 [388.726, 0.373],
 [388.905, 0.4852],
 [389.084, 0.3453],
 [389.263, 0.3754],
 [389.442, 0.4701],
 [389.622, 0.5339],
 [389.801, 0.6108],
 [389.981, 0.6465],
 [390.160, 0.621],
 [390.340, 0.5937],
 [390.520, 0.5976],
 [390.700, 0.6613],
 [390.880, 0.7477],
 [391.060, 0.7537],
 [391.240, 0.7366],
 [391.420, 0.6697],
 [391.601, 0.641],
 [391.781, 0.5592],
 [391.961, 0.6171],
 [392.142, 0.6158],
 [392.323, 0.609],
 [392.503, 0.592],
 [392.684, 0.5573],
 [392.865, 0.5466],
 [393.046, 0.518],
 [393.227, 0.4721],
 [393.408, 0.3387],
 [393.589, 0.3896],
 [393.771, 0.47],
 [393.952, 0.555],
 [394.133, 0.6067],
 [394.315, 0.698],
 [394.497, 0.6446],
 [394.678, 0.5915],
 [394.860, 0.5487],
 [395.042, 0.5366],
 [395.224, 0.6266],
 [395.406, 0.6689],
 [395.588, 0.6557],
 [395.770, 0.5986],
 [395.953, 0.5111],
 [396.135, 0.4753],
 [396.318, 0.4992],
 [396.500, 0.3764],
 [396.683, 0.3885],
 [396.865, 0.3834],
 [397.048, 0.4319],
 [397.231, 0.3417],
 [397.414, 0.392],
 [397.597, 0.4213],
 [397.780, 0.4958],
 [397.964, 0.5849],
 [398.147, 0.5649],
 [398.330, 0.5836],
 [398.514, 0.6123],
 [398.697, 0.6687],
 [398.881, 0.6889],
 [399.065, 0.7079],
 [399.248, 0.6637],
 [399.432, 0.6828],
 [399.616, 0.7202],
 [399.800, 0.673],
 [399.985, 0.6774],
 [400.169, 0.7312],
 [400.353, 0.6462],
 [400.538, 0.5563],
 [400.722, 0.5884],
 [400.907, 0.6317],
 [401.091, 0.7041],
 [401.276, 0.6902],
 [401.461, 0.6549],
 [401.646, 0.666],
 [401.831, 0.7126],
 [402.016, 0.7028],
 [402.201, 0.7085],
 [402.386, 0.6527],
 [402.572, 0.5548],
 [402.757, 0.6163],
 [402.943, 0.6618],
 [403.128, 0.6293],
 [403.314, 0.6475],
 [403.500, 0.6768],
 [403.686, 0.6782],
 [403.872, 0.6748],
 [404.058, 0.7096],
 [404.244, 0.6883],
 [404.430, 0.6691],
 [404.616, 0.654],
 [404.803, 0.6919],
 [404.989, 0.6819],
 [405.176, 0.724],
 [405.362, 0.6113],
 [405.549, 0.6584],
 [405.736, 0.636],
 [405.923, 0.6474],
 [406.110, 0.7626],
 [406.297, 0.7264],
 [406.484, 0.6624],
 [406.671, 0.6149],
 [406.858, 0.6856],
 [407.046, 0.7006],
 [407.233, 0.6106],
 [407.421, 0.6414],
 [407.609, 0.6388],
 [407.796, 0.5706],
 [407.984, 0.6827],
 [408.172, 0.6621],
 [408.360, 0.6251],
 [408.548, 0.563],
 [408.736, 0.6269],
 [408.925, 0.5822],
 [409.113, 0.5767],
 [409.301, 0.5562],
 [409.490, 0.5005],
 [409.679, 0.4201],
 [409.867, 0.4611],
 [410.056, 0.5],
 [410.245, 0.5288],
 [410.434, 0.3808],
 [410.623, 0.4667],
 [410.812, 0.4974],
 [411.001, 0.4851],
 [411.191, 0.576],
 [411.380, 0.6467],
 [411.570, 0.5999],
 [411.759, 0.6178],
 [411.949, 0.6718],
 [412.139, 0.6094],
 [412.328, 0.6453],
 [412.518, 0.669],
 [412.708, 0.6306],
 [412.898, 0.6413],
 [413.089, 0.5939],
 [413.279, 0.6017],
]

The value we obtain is 1.19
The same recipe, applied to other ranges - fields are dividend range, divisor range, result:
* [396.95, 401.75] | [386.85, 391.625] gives 1.14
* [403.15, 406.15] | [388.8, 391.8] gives 1.22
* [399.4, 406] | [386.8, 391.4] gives 1.27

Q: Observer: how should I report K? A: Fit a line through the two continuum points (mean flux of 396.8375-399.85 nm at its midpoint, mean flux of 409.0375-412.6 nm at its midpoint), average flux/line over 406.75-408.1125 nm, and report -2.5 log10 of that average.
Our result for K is -0.170 mag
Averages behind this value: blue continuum 0.568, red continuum 0.547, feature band 0.647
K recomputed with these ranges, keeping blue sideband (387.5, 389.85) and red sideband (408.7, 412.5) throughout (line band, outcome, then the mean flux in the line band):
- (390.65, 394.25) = -0.183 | 0.583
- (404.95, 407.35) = -0.245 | 0.67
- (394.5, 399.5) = -0.080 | 0.546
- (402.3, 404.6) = -0.236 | 0.655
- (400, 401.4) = -0.249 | 0.652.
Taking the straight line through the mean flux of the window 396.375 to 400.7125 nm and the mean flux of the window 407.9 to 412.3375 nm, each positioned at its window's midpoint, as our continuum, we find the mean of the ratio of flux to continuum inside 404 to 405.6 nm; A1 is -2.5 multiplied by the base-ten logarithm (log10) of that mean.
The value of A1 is -0.20 mag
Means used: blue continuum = 0.565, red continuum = 0.56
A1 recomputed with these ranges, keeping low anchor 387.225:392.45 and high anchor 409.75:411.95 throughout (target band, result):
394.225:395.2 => -0.09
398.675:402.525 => -0.22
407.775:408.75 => -0.17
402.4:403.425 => -0.15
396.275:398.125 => 0.26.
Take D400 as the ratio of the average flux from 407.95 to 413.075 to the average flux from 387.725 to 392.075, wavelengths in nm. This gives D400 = 1.0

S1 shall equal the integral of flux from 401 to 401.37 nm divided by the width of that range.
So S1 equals 0.696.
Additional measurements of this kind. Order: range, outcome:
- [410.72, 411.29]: 0.521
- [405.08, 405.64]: 0.665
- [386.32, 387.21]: 0.603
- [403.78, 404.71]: 0.679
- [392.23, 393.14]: 0.564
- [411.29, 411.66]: 0.622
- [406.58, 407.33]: 0.653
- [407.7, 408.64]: 0.621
